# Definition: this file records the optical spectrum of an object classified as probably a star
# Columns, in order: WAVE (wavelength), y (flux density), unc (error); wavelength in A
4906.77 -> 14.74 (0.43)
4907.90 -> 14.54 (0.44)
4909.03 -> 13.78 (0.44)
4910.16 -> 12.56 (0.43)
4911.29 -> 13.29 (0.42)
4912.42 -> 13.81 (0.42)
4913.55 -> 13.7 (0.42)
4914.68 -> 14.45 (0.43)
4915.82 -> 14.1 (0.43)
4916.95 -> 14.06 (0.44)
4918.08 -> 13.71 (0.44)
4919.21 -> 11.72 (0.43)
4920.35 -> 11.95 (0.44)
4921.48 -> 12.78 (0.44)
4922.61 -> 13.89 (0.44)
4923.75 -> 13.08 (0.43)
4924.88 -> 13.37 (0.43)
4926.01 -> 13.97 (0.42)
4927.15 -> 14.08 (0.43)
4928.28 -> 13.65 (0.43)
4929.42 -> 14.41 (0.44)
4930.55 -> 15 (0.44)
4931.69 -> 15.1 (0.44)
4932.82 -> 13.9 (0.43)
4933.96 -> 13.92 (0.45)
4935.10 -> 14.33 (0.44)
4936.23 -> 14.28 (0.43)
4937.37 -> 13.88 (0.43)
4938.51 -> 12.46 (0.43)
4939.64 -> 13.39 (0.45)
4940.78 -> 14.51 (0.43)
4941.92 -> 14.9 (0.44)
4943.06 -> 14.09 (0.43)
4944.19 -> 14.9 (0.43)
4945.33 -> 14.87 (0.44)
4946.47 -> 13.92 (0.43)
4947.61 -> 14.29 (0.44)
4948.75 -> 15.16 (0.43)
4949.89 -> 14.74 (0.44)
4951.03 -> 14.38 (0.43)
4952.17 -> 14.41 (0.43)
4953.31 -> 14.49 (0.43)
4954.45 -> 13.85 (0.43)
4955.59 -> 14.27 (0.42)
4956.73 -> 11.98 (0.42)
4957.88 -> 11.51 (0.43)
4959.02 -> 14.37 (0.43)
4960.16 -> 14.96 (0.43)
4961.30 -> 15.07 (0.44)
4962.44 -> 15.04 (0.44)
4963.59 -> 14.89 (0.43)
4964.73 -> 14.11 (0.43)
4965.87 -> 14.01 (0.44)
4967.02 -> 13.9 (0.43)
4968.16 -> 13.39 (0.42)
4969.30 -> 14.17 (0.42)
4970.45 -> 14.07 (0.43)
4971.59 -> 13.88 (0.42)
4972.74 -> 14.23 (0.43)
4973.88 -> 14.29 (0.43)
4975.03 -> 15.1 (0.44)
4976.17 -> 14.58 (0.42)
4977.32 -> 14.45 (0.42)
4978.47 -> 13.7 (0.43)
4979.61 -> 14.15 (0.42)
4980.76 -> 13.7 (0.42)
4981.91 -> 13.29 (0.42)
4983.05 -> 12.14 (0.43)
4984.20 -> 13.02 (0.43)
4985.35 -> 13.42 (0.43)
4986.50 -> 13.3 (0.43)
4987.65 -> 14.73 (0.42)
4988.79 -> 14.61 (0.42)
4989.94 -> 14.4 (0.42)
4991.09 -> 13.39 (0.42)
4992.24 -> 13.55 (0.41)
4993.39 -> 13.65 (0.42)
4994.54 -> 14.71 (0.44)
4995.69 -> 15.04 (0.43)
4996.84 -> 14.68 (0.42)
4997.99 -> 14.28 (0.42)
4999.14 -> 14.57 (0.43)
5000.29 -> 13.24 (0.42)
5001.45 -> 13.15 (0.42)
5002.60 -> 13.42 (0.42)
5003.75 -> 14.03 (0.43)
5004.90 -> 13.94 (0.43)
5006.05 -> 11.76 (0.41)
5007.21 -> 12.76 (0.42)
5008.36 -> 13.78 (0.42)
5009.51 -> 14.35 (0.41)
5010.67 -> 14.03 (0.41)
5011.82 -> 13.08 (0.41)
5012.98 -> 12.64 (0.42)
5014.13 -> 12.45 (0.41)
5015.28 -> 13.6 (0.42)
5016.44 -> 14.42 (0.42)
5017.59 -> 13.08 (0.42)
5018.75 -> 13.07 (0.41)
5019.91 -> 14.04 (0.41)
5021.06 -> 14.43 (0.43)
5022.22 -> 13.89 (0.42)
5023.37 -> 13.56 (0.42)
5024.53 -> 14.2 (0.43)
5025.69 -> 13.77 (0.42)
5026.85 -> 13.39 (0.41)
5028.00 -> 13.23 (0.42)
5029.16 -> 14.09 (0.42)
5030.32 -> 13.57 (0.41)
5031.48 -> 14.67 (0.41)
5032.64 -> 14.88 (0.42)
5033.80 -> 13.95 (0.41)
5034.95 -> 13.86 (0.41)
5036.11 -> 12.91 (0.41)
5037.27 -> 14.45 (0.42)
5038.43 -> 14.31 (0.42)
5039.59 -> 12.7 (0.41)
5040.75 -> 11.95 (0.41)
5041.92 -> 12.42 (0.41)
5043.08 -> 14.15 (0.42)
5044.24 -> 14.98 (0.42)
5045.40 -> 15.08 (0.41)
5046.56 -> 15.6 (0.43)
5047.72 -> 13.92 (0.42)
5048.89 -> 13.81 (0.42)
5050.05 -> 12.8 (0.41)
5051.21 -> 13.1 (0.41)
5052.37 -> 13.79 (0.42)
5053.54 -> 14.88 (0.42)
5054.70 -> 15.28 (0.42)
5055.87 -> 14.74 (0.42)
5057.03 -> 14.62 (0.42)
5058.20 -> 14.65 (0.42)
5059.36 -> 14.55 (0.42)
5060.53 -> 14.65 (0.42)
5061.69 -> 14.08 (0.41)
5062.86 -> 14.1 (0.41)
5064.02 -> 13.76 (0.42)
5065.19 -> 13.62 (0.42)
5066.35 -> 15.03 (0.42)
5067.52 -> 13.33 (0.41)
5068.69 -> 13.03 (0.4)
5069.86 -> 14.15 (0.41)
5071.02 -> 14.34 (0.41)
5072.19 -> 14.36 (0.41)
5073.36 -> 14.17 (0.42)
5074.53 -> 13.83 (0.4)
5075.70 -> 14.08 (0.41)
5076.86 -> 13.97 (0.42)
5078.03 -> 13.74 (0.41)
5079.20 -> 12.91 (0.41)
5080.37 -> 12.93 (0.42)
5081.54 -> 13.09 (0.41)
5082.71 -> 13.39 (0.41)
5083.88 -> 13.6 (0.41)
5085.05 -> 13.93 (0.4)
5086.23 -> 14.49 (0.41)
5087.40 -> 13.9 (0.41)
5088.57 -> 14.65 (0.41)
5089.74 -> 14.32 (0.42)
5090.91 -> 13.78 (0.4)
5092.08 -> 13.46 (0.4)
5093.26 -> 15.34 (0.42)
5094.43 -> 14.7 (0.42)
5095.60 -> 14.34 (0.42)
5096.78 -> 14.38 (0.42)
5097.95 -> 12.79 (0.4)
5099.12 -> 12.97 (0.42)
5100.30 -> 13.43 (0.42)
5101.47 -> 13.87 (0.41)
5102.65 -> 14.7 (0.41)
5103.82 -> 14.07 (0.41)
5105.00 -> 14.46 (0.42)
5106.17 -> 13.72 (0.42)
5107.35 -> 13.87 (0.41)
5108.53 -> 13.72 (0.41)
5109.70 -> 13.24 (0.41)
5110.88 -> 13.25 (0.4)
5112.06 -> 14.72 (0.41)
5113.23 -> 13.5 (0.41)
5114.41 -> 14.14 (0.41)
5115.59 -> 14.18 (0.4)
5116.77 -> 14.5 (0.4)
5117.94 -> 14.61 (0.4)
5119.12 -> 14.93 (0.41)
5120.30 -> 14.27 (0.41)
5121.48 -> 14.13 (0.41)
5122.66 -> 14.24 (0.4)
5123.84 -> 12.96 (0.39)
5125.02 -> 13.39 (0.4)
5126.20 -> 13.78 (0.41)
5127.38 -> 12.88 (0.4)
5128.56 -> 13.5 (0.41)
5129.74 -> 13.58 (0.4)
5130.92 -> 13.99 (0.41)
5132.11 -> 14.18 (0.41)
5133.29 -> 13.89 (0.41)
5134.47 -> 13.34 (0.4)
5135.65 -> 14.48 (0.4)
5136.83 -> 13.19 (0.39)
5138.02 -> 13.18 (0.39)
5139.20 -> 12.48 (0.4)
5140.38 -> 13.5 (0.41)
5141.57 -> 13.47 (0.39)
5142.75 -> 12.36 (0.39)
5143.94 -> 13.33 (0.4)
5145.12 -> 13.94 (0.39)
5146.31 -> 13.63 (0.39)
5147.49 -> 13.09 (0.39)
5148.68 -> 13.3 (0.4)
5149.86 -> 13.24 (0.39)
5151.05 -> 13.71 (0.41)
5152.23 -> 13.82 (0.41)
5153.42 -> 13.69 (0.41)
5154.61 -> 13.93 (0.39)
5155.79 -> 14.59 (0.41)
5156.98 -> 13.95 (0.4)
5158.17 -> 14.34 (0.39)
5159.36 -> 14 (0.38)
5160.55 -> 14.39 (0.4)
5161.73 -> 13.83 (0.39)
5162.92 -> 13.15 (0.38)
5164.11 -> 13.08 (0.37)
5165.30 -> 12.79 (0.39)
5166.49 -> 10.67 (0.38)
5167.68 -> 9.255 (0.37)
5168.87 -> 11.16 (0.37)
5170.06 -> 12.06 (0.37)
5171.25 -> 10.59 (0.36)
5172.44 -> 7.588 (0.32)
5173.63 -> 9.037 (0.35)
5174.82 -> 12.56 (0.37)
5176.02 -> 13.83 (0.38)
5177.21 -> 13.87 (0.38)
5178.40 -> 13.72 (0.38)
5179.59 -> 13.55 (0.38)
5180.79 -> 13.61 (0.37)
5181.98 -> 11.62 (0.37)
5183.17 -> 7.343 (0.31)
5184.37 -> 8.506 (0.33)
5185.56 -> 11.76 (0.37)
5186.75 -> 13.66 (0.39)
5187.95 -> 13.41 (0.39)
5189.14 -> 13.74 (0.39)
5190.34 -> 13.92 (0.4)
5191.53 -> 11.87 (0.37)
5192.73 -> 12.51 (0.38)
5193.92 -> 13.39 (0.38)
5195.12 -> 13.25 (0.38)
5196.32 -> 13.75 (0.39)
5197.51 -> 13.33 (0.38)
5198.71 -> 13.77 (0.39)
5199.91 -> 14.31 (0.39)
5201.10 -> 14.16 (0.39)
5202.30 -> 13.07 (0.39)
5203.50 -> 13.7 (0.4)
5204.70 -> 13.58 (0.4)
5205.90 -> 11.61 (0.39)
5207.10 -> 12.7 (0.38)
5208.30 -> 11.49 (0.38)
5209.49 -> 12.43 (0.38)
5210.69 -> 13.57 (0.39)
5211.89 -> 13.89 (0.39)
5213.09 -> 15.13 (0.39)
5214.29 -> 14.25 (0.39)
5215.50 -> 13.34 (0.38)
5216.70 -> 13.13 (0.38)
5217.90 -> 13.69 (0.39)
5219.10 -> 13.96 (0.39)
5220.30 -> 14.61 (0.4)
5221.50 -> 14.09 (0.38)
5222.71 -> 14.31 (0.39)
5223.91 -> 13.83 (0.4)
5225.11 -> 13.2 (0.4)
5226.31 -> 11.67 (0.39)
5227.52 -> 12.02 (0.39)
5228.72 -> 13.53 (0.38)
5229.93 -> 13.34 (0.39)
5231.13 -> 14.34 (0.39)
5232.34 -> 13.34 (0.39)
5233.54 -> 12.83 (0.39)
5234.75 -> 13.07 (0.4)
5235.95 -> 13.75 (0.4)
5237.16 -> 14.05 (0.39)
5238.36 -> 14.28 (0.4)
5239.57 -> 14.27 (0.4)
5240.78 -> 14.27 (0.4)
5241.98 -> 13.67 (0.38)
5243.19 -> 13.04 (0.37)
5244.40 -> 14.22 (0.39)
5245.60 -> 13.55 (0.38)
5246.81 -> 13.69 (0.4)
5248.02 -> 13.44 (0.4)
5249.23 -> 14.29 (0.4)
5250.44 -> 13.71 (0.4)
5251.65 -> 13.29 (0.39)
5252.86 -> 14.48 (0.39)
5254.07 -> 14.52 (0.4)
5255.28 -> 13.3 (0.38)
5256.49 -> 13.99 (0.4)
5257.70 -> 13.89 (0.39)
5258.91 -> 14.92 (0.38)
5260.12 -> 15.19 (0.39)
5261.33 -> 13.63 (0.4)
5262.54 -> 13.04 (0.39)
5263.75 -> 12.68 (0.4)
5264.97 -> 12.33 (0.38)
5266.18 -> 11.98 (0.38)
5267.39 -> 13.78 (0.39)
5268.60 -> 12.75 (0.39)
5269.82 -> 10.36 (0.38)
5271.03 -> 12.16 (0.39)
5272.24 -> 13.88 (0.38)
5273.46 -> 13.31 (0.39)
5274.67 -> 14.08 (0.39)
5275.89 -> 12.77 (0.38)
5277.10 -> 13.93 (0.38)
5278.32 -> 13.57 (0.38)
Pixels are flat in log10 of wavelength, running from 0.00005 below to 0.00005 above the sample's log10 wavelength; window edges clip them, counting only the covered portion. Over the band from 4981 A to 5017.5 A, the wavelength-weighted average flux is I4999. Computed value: 13.7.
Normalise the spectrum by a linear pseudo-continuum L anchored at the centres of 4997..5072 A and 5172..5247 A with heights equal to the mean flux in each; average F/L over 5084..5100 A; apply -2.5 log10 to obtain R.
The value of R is -0.04 mag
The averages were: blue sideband 13.9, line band 14.1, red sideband 13.1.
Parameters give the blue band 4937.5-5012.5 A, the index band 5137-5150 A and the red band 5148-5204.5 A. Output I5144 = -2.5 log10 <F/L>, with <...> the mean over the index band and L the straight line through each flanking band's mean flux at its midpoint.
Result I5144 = -0.02 mag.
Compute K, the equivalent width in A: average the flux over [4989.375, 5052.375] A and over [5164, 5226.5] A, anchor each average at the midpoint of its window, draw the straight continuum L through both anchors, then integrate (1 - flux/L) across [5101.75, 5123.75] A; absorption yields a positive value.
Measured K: -1.5 A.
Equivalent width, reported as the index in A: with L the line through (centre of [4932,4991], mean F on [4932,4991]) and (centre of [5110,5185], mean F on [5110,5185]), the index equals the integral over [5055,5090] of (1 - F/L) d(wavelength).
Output -1.4 A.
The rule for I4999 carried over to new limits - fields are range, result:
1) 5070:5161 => 13.8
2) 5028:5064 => 14.1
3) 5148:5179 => 12.7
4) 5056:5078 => 14.1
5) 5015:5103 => 13.9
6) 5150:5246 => 13.1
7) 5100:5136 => 13.9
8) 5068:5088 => 13.8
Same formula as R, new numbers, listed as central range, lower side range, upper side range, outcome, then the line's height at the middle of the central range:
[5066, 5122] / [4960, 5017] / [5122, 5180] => -0.05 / 13.4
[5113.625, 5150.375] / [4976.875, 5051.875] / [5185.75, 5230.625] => -0.01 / 13.5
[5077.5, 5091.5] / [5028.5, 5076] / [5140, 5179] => 0.00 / 13.7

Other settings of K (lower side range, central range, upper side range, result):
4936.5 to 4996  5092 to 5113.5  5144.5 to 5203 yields -1.2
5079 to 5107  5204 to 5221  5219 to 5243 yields 0.3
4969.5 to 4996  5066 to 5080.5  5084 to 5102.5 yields 0.2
